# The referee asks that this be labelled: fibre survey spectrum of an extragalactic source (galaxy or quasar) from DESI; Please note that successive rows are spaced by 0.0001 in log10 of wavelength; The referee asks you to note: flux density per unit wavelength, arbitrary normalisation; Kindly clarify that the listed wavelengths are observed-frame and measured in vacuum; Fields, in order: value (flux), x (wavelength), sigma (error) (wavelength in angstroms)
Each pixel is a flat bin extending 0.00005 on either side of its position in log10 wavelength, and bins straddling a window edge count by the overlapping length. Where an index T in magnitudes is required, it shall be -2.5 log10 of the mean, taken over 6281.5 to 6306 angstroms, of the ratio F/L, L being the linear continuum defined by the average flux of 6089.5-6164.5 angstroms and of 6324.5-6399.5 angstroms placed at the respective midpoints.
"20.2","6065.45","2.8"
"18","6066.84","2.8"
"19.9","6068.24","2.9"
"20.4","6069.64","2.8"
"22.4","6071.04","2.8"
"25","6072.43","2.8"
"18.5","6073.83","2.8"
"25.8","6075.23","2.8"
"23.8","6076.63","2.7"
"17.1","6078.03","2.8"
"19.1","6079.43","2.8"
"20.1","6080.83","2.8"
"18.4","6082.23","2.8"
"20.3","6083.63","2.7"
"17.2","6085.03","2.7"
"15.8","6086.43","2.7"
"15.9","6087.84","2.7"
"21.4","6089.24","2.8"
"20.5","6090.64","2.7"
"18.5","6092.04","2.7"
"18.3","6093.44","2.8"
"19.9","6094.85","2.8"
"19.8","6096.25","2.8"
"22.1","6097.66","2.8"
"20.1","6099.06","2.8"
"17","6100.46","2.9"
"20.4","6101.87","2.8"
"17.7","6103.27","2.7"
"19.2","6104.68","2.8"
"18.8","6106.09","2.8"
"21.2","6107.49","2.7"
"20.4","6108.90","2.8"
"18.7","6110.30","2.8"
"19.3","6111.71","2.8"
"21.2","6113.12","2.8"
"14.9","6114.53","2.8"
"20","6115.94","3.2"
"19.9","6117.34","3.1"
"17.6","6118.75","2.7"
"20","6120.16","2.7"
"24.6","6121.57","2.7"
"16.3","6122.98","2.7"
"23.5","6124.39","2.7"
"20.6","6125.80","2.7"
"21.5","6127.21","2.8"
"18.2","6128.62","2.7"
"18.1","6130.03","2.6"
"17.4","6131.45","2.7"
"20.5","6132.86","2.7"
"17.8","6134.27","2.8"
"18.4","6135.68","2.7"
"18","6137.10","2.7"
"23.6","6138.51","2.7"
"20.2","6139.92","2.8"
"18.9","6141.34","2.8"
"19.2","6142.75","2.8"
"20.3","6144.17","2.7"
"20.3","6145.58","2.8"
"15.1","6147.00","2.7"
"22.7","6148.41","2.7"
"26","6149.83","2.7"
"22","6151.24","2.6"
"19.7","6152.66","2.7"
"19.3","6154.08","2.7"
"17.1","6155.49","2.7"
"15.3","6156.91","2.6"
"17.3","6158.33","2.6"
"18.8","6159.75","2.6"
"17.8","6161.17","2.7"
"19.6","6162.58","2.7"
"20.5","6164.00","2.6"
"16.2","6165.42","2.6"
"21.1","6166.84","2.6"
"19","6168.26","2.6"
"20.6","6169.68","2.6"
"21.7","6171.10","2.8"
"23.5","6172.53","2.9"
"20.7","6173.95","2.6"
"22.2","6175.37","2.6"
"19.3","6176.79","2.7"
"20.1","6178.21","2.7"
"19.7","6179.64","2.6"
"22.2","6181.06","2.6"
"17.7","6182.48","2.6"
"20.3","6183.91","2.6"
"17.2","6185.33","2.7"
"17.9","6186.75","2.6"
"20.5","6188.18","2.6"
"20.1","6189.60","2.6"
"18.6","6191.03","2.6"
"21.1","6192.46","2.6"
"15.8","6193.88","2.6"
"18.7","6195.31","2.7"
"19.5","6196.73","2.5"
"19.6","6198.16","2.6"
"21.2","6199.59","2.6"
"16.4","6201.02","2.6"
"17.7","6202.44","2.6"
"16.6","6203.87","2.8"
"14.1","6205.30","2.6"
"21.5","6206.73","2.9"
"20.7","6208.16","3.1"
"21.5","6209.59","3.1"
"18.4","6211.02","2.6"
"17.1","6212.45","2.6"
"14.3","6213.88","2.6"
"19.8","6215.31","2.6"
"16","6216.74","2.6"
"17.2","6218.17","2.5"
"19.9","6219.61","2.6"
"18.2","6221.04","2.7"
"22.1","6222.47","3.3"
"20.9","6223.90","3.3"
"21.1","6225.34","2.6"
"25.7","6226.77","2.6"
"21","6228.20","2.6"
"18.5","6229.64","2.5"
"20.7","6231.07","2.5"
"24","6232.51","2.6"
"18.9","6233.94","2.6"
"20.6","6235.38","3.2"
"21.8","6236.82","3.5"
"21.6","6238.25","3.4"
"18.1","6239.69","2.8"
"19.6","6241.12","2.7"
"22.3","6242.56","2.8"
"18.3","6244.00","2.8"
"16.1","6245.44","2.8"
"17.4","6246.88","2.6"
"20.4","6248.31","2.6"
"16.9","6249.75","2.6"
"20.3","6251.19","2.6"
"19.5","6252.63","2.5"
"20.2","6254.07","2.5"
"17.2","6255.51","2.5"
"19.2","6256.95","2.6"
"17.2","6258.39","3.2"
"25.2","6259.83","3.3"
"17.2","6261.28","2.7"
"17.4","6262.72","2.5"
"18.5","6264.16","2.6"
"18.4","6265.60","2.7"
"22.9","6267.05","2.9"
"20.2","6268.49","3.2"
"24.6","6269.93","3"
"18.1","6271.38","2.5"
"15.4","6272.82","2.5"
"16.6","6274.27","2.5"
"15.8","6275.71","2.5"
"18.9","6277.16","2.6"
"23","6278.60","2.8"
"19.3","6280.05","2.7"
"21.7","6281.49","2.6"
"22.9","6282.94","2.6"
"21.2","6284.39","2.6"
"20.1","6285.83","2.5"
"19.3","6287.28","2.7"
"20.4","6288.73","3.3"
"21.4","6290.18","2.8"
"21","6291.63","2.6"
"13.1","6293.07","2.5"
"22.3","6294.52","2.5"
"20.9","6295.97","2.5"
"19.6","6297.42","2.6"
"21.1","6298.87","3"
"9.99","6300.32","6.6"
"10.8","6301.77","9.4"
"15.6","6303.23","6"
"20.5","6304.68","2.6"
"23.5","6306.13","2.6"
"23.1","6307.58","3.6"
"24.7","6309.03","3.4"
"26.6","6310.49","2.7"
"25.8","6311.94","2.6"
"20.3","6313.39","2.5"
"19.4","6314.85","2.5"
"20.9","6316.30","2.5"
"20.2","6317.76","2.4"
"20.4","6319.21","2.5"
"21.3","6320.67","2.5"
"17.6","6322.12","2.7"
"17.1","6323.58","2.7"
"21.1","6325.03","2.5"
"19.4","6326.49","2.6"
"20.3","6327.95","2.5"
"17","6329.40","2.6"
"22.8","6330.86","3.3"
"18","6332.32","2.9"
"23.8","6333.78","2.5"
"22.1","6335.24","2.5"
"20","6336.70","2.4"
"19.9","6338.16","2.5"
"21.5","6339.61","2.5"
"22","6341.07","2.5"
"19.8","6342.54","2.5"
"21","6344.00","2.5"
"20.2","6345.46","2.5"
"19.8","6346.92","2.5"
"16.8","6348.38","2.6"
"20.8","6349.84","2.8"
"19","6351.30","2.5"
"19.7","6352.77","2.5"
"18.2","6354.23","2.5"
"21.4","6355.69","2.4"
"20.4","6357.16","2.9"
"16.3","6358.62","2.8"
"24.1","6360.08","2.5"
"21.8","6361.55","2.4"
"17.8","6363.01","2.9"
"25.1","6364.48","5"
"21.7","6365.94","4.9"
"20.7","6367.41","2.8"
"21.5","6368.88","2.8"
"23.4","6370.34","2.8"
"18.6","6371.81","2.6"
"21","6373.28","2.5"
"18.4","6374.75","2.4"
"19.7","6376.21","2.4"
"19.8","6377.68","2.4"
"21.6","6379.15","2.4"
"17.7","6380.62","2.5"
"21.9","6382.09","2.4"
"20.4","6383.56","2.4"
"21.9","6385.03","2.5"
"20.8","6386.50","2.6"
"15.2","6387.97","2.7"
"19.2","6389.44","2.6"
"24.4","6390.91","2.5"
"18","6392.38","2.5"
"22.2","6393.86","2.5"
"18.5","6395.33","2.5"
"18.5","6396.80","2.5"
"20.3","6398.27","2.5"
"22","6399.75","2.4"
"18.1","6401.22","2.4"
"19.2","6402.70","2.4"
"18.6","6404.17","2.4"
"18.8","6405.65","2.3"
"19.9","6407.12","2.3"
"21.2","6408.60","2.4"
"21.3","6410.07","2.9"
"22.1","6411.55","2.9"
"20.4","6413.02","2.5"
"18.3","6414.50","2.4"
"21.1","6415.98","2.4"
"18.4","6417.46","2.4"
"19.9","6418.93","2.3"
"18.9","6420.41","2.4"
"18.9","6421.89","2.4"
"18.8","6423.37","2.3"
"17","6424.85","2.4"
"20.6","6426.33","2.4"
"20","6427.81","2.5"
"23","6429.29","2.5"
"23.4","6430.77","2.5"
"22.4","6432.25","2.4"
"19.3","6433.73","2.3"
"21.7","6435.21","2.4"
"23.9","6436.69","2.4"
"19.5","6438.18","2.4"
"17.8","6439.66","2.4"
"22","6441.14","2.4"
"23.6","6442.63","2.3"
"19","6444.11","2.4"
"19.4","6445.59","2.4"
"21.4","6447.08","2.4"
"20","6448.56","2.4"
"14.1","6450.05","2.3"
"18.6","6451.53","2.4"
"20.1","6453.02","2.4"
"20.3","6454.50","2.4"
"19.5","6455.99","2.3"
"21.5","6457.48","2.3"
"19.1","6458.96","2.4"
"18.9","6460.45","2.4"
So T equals 0.06 mag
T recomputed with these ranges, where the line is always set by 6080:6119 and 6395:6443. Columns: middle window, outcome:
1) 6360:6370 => -0.09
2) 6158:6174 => -0.02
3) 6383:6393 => 0.01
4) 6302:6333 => -0.04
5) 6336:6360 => 0.00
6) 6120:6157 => -0.03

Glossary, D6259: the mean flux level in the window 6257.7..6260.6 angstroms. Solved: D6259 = 21.1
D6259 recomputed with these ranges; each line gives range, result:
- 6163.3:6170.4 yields 19.5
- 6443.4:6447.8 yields 19.9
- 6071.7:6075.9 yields 23.1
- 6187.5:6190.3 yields 20.3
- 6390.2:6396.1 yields 20.7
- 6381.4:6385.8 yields 21.4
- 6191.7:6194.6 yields 18.4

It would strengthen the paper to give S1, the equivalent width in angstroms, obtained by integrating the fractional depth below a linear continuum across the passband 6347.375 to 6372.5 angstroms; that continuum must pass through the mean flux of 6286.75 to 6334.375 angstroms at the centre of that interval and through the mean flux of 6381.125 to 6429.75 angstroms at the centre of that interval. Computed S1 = -0.62 angstroms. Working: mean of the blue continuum 20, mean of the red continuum 19.9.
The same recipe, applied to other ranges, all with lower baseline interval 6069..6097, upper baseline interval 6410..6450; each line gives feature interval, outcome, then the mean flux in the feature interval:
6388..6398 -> 0.2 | 19.8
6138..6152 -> -0.6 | 20.8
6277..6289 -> -0.4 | 20.9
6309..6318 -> -1.0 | 22.5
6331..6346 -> -0.5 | 20.9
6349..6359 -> 0.4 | 19.5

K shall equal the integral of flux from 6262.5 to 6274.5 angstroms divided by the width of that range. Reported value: 19.3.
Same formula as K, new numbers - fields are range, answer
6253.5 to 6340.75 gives 19.9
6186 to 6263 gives 19.3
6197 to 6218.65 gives 18.2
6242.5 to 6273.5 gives 19.2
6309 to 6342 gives 20.9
